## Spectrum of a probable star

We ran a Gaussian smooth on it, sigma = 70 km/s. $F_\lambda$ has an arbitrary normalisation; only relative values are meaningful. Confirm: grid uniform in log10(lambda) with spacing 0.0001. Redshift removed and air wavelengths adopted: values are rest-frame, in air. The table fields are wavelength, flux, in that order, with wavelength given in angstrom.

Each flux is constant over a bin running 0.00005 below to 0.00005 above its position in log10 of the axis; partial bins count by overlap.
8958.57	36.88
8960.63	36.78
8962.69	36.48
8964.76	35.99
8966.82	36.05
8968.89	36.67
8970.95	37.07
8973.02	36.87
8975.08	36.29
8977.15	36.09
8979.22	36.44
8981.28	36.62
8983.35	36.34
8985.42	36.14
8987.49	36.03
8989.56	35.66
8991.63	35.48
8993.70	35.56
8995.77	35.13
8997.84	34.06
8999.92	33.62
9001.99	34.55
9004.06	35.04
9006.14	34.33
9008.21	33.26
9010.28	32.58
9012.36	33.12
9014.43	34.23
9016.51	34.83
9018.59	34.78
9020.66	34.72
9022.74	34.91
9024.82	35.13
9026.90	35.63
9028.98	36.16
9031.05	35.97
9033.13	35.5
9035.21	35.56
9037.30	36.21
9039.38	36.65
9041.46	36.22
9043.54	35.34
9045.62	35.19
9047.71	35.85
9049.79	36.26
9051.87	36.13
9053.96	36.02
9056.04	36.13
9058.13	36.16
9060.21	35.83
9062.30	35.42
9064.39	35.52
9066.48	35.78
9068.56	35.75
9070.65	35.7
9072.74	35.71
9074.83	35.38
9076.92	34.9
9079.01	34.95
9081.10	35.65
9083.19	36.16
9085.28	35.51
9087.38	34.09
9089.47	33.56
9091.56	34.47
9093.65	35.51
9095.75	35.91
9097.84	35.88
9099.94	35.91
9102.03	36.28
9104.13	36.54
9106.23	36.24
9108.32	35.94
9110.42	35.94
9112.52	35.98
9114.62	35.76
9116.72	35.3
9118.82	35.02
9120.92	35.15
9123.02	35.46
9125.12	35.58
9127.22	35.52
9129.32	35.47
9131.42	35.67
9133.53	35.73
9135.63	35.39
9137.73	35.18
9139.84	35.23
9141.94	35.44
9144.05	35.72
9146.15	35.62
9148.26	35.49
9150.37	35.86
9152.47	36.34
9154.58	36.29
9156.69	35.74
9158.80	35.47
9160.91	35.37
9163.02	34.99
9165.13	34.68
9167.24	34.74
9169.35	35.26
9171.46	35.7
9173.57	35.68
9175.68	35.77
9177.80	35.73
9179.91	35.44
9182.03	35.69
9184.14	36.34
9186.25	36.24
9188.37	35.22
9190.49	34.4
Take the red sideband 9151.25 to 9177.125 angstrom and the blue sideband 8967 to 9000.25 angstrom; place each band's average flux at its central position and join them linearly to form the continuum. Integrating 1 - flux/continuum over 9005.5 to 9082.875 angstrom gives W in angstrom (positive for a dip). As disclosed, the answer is 0.9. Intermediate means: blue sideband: 35.9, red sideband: 35.5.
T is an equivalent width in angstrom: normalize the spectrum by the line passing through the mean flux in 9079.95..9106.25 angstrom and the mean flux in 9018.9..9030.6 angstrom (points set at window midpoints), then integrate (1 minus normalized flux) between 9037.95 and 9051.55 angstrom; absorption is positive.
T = -0.2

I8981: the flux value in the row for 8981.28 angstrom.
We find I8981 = 36.62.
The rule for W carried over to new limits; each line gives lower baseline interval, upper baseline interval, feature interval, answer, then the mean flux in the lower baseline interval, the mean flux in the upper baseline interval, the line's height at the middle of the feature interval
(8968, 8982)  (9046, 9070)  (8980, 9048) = 2.05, 36.6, 35.9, 36.3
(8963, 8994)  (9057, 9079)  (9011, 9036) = 0.63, 36.2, 35.6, 35.9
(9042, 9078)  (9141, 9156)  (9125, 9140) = 0.13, 35.7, 35.8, 35.8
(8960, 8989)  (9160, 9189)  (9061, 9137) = 0.68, 36.4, 35.5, 35.8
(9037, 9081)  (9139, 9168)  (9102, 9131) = -0.08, 35.8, 35.5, 35.6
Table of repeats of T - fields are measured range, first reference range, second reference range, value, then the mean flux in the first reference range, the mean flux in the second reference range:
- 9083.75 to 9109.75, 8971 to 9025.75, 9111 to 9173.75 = -0.10 angstrom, 35.1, 35.5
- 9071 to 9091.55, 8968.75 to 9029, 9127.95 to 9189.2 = 0.18 angstrom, 35.2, 35.6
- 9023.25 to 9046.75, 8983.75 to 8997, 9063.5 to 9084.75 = -0.10 angstrom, 35.7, 35.6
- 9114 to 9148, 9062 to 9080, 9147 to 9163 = 0.19 angstrom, 35.5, 35.7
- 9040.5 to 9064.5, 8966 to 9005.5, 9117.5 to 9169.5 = -0.15 angstrom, 35.8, 35.5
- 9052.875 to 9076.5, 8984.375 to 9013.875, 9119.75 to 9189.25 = -0.50 angstrom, 34.6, 35.6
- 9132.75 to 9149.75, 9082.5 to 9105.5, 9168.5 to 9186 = 0.06 angstrom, 35.4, 35.7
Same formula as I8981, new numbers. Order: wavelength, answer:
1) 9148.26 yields 35.49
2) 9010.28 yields 32.58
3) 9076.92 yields 34.9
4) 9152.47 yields 36.34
